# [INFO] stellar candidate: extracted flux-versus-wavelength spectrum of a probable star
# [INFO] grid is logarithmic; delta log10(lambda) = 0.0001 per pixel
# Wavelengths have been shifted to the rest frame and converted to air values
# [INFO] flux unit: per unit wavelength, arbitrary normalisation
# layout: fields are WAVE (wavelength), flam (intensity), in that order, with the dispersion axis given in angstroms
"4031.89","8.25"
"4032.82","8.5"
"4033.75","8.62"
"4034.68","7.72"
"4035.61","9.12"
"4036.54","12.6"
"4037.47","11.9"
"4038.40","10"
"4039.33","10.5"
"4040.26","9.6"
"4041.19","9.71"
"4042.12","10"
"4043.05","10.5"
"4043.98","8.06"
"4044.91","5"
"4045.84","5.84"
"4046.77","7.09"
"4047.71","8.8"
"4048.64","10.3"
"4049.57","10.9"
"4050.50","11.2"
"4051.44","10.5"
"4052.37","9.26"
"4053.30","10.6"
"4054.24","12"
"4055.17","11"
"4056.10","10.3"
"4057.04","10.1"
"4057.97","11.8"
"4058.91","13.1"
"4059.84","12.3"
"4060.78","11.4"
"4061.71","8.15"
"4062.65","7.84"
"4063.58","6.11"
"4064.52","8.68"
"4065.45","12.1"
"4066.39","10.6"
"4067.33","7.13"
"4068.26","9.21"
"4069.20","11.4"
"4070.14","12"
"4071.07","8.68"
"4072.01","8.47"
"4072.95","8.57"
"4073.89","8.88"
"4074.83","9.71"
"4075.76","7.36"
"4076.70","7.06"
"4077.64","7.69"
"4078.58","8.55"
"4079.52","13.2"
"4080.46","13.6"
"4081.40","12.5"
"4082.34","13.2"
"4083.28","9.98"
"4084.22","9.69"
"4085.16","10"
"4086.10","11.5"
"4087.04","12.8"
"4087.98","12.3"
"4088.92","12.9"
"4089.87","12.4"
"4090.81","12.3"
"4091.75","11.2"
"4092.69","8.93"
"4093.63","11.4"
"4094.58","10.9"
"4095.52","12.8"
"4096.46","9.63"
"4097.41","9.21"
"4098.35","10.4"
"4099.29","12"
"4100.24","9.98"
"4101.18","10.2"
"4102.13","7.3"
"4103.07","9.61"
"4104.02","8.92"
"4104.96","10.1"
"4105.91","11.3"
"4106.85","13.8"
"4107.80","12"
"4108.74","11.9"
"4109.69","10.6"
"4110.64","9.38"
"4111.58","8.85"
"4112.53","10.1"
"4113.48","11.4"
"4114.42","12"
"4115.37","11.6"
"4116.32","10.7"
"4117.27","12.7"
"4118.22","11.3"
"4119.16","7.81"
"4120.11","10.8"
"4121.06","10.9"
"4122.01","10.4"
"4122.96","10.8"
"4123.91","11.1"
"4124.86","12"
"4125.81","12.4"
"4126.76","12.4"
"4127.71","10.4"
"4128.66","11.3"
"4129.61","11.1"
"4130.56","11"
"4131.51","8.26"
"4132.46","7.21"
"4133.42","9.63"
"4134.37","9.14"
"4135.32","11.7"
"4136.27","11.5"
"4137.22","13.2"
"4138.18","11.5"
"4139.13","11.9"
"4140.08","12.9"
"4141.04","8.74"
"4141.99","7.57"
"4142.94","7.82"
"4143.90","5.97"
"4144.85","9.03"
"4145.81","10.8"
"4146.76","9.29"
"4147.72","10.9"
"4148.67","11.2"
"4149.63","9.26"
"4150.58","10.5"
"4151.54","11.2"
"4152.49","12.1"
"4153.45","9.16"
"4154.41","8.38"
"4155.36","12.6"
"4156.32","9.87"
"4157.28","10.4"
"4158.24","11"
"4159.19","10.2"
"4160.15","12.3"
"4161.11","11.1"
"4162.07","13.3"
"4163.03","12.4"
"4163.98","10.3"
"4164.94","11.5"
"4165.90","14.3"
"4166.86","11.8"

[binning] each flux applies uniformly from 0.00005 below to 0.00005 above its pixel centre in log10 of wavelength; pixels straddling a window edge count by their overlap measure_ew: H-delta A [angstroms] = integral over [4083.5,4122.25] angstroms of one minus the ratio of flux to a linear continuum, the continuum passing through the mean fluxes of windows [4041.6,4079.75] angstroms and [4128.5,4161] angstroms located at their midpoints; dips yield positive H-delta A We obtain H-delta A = -3.7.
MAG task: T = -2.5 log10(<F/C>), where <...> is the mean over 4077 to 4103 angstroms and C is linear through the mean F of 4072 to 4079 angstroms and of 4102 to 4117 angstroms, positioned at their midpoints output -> -0.18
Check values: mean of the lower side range 8.27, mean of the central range 10.9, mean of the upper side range 10.7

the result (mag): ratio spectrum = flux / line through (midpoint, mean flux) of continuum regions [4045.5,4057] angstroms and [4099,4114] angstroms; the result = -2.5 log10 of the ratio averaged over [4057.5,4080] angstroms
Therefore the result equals 0.051 mag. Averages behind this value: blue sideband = 9.87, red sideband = 10.5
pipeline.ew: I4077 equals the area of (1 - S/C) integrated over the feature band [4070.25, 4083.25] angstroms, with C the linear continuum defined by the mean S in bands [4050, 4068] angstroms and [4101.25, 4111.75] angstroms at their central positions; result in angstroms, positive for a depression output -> 0.5 angstroms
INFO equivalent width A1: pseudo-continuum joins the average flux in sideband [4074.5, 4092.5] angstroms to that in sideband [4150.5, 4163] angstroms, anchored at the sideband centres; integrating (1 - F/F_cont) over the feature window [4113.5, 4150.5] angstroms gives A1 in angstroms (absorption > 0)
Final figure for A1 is 1.6 angstroms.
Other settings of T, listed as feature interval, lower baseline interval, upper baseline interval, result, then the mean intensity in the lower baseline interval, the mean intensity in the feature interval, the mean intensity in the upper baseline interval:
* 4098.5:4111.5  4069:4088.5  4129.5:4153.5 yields -0.027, 10.3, 10.5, 10.1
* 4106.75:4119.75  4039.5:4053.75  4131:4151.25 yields -0.129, 9.19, 10.9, 9.92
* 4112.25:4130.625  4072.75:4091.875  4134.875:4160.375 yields -0.059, 10.8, 11.1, 10.4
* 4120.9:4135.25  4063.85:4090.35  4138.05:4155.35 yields -0.054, 10.3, 10.6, 9.95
